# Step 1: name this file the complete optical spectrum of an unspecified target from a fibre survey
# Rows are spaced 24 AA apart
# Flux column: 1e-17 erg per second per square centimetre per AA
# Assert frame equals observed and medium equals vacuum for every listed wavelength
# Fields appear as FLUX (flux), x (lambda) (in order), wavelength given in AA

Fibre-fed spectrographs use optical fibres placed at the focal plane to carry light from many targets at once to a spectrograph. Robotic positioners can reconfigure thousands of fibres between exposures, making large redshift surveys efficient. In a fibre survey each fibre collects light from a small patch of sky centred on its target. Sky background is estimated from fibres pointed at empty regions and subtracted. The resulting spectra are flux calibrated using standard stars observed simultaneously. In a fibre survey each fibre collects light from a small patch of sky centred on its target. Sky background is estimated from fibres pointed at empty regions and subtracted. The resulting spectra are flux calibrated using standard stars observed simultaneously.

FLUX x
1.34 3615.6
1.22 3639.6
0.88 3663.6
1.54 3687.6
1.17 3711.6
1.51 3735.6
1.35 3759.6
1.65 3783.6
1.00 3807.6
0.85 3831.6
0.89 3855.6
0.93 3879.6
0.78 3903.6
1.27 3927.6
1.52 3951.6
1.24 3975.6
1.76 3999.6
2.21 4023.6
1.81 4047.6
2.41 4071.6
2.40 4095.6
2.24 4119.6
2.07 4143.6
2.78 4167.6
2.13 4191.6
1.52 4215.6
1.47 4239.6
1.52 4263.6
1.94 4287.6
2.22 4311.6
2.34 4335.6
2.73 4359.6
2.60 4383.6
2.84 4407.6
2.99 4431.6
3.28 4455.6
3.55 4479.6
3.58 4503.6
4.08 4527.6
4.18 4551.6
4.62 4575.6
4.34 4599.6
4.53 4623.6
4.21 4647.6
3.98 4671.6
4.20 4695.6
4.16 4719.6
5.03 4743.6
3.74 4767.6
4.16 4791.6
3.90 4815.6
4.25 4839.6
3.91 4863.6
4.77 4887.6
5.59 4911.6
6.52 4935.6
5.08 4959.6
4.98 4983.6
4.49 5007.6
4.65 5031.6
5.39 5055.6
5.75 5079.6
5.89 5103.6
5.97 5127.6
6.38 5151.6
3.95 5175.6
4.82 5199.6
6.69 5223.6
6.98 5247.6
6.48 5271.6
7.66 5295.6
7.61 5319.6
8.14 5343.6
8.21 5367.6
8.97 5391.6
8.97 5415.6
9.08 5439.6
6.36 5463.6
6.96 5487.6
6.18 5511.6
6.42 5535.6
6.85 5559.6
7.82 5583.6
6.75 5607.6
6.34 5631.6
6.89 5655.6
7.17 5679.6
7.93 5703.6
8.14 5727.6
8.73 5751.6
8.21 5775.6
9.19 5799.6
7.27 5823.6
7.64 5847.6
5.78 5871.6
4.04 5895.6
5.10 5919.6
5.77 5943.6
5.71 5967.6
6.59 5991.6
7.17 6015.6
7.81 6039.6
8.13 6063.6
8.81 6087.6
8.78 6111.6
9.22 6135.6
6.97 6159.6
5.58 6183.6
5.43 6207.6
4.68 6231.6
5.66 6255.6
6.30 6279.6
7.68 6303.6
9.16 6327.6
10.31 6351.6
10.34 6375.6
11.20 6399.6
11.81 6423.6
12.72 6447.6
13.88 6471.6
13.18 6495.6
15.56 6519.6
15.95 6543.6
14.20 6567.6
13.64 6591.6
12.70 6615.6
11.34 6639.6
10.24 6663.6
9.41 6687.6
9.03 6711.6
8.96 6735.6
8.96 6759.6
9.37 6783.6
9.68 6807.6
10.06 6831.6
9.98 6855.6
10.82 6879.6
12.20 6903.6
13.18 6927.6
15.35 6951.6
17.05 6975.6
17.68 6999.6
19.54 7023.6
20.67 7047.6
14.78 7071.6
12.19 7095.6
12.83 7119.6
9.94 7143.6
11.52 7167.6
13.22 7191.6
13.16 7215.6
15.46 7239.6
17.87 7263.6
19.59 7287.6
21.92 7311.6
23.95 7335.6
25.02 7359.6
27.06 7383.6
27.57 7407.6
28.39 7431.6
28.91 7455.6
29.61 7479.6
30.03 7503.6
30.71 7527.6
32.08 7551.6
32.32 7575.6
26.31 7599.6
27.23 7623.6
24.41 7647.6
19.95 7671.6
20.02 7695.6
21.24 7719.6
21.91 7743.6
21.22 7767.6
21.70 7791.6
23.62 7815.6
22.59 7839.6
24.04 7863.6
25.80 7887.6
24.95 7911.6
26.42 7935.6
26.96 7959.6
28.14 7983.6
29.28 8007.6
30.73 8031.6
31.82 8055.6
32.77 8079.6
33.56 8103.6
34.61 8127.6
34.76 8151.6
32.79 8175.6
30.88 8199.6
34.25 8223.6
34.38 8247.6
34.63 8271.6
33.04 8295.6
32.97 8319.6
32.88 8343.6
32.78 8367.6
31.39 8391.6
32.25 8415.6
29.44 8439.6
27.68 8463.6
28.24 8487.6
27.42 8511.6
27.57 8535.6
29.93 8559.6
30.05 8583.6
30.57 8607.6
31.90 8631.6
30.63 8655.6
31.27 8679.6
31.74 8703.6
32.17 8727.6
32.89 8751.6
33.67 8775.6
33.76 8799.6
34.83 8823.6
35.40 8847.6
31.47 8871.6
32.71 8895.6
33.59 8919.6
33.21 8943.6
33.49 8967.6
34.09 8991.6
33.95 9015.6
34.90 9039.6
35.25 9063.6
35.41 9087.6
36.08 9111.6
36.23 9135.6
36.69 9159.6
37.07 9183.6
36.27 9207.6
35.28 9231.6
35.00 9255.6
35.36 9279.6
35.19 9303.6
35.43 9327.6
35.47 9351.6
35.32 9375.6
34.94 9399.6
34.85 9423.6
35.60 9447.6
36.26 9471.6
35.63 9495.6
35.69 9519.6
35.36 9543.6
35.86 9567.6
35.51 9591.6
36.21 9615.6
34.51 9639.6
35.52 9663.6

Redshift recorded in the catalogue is 0.000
